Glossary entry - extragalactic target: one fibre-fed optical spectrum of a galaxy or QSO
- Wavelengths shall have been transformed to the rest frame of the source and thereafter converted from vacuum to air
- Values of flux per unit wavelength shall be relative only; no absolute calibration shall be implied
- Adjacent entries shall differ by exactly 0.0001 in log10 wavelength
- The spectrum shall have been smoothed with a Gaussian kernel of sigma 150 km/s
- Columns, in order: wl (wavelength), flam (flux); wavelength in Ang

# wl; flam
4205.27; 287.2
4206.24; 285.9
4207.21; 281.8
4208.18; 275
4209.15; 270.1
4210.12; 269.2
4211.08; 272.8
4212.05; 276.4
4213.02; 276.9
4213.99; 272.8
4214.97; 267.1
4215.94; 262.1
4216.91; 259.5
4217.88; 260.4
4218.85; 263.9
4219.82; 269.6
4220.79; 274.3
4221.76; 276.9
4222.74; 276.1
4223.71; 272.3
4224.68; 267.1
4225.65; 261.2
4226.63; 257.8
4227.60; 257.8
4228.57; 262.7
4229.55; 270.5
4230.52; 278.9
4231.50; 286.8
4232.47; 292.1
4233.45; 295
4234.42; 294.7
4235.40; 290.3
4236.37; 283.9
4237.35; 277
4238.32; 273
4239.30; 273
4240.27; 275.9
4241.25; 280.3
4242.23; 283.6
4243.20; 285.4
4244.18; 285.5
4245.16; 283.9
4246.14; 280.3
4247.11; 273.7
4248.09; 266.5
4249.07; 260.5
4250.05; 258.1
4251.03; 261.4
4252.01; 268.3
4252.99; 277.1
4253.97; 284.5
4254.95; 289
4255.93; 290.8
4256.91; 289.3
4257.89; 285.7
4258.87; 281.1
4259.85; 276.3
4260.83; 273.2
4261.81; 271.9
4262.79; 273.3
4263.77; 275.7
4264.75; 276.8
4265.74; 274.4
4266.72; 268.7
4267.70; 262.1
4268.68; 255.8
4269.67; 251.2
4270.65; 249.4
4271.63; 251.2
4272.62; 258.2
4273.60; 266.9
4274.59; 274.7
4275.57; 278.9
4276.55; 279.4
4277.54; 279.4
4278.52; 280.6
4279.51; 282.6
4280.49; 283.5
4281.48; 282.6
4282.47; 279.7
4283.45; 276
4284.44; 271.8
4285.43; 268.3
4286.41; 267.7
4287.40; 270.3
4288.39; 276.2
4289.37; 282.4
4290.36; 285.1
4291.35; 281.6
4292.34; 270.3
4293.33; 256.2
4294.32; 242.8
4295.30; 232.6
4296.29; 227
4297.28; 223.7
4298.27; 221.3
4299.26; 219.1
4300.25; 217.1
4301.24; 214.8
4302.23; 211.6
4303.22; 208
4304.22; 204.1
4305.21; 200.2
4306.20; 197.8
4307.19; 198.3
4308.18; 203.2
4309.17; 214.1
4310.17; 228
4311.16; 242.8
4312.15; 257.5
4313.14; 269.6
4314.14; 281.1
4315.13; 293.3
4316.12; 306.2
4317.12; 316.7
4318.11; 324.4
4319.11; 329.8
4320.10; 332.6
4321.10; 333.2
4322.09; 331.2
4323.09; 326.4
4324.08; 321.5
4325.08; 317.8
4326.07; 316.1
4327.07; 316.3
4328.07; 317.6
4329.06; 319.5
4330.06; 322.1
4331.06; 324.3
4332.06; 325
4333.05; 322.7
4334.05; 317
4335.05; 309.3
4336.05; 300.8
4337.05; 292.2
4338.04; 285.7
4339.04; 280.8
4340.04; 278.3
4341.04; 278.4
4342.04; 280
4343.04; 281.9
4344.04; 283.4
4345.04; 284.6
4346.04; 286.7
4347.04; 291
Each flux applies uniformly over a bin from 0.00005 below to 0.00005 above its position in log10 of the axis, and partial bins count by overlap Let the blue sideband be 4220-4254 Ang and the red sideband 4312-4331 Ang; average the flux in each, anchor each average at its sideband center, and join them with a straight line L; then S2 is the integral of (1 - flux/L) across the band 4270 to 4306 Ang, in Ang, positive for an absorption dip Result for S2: 5.3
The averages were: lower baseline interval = 275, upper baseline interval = 313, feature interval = 254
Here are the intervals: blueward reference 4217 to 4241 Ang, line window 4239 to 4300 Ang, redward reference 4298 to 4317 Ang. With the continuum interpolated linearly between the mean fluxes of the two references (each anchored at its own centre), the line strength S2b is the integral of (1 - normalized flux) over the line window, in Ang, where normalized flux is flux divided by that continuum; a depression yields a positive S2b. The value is -4.0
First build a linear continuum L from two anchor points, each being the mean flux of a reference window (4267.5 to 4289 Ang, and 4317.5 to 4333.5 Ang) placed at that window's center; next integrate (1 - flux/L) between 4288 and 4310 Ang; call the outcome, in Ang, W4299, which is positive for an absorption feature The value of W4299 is 4.7 Ang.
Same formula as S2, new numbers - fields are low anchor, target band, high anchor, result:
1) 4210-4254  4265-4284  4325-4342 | 1.1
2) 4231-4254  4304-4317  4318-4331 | 3.1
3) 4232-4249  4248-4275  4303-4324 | 0.7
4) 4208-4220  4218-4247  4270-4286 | -0.7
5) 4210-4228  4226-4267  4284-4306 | -2.9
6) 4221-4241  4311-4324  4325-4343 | -0.2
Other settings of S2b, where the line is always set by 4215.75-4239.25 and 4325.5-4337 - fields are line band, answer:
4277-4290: 0.86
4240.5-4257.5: 0.30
